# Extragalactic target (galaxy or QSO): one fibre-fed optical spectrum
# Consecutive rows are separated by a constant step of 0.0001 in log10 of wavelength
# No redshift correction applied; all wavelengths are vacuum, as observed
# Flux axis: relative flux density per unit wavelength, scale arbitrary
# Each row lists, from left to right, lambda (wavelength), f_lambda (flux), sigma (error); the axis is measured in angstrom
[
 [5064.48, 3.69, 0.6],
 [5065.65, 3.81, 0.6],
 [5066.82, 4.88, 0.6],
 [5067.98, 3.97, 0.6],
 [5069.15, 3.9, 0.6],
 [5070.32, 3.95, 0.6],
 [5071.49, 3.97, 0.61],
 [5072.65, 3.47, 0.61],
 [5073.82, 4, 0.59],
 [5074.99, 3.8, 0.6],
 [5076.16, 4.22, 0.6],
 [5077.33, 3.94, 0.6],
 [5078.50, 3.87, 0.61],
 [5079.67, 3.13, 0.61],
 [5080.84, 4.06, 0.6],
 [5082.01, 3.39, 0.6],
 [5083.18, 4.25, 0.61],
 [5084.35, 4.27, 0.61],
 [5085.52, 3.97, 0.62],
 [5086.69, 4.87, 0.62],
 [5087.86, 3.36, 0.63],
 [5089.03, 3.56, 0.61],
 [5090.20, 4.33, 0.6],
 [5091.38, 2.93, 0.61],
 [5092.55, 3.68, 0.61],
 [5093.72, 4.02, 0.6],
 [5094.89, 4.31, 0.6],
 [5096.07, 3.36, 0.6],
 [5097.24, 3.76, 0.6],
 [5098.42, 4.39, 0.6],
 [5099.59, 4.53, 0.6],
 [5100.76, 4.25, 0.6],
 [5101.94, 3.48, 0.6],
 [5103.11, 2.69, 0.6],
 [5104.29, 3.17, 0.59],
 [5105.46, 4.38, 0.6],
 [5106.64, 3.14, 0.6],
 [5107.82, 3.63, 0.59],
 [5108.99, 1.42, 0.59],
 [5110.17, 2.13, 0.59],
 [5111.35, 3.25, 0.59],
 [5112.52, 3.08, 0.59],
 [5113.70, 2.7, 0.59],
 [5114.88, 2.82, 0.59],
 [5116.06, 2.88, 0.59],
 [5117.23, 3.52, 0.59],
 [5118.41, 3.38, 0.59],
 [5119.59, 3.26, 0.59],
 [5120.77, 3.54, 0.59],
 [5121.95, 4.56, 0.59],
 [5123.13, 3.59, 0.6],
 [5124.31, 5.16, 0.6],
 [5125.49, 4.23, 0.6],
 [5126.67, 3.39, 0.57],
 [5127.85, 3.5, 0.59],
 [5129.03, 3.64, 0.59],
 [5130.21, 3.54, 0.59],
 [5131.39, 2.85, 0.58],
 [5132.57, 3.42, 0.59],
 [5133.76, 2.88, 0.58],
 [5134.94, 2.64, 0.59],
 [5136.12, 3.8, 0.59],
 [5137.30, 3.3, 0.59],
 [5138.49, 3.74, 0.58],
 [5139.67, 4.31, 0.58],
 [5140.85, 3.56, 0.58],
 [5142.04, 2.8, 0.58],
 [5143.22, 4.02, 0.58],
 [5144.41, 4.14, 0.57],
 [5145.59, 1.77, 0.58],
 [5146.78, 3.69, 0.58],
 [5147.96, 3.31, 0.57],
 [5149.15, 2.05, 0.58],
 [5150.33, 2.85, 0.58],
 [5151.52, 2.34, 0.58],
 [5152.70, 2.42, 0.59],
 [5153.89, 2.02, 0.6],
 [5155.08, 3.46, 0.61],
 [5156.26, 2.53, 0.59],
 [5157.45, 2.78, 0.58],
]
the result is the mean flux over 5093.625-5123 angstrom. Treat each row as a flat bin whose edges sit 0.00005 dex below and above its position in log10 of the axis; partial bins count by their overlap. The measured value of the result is 3.42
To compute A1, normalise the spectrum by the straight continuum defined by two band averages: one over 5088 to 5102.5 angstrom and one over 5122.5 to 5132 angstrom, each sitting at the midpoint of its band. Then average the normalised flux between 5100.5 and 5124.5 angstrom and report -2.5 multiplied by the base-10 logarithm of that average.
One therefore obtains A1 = 0.16 mag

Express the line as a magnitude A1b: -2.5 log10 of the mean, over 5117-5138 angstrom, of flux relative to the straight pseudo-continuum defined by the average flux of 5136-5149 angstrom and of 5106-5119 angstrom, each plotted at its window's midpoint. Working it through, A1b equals -0.13 mag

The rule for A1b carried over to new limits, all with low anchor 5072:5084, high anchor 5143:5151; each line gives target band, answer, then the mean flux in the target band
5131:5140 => -0.05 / 3.35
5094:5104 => -0.07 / 3.83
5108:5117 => 0.27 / 2.7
